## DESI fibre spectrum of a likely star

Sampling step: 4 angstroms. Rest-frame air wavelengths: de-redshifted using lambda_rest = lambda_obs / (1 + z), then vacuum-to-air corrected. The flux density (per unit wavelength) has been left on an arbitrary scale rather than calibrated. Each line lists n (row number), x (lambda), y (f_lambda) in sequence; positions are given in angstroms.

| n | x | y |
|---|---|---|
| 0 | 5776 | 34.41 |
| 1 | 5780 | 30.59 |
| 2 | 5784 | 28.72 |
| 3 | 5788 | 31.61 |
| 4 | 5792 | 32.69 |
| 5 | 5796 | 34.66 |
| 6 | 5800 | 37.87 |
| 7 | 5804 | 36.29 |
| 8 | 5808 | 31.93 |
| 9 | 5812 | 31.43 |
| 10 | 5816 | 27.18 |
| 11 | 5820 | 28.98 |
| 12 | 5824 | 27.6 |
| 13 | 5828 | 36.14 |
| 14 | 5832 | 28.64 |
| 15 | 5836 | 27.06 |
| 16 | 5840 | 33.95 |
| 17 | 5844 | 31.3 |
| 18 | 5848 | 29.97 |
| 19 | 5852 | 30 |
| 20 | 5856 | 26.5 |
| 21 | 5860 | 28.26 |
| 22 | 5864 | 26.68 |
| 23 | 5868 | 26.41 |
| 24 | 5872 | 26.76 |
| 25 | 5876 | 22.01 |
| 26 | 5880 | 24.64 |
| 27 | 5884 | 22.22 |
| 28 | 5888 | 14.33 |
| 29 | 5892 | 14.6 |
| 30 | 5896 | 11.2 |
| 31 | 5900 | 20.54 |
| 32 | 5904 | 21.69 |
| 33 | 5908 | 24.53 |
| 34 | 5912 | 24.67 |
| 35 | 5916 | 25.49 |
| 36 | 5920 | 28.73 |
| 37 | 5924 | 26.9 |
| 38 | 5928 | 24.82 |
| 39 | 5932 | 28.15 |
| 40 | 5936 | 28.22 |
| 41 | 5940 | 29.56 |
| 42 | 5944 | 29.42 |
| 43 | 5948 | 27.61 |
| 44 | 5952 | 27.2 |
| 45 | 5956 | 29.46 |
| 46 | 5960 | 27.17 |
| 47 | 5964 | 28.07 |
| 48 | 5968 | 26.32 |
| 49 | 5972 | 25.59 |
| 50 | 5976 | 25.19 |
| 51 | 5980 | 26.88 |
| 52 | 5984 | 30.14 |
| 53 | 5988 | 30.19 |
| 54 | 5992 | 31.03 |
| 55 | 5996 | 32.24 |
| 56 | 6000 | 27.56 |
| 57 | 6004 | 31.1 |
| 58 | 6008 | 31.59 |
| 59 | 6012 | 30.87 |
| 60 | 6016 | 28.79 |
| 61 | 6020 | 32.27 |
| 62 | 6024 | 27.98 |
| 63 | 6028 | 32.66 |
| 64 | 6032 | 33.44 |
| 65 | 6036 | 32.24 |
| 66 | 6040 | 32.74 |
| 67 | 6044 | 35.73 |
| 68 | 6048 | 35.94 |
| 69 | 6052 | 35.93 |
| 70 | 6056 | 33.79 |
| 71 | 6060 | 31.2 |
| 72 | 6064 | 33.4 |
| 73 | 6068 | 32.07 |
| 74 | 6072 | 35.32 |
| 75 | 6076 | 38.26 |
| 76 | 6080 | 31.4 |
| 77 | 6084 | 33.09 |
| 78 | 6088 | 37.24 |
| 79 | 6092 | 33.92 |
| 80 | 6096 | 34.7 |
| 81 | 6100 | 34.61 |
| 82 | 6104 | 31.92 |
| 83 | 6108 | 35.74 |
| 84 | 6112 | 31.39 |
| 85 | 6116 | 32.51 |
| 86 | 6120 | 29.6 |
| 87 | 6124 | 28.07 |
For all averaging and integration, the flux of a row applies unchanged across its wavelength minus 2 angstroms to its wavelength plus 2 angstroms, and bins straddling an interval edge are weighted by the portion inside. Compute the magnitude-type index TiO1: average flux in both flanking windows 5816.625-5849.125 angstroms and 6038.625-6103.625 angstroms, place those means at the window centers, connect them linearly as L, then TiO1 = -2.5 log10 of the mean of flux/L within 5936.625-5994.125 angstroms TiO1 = 0.16 mag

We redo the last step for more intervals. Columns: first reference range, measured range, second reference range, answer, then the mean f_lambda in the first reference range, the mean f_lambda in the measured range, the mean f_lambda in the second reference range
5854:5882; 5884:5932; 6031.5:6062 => 0.26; 25.9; 21.9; 33.9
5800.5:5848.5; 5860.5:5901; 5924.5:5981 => 0.36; 31.1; 21.2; 27.4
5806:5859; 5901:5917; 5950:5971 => 0.20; 30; 23.8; 27.5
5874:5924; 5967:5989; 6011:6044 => 0.02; 21.4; 27.3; 31.7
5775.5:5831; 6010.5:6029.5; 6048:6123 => 0.10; 32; 30.4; 33.7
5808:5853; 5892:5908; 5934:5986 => 0.50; 30.3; 18.2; 27.8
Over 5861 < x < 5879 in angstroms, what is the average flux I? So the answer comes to 25.6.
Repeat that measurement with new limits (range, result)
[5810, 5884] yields 28.4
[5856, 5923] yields 22.8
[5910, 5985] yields 27.3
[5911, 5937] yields 26.7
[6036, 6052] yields 34.6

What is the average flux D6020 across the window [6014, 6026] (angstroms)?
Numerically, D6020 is 29.7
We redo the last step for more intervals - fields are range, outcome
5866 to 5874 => 26.6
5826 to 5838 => 30.6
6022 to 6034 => 31.4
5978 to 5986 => 28.5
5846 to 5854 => 30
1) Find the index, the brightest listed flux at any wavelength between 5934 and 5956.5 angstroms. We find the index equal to 29.56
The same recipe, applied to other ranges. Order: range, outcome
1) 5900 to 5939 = 28.73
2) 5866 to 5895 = 26.76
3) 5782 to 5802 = 37.87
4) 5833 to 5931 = 33.95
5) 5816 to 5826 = 28.98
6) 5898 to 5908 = 24.53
